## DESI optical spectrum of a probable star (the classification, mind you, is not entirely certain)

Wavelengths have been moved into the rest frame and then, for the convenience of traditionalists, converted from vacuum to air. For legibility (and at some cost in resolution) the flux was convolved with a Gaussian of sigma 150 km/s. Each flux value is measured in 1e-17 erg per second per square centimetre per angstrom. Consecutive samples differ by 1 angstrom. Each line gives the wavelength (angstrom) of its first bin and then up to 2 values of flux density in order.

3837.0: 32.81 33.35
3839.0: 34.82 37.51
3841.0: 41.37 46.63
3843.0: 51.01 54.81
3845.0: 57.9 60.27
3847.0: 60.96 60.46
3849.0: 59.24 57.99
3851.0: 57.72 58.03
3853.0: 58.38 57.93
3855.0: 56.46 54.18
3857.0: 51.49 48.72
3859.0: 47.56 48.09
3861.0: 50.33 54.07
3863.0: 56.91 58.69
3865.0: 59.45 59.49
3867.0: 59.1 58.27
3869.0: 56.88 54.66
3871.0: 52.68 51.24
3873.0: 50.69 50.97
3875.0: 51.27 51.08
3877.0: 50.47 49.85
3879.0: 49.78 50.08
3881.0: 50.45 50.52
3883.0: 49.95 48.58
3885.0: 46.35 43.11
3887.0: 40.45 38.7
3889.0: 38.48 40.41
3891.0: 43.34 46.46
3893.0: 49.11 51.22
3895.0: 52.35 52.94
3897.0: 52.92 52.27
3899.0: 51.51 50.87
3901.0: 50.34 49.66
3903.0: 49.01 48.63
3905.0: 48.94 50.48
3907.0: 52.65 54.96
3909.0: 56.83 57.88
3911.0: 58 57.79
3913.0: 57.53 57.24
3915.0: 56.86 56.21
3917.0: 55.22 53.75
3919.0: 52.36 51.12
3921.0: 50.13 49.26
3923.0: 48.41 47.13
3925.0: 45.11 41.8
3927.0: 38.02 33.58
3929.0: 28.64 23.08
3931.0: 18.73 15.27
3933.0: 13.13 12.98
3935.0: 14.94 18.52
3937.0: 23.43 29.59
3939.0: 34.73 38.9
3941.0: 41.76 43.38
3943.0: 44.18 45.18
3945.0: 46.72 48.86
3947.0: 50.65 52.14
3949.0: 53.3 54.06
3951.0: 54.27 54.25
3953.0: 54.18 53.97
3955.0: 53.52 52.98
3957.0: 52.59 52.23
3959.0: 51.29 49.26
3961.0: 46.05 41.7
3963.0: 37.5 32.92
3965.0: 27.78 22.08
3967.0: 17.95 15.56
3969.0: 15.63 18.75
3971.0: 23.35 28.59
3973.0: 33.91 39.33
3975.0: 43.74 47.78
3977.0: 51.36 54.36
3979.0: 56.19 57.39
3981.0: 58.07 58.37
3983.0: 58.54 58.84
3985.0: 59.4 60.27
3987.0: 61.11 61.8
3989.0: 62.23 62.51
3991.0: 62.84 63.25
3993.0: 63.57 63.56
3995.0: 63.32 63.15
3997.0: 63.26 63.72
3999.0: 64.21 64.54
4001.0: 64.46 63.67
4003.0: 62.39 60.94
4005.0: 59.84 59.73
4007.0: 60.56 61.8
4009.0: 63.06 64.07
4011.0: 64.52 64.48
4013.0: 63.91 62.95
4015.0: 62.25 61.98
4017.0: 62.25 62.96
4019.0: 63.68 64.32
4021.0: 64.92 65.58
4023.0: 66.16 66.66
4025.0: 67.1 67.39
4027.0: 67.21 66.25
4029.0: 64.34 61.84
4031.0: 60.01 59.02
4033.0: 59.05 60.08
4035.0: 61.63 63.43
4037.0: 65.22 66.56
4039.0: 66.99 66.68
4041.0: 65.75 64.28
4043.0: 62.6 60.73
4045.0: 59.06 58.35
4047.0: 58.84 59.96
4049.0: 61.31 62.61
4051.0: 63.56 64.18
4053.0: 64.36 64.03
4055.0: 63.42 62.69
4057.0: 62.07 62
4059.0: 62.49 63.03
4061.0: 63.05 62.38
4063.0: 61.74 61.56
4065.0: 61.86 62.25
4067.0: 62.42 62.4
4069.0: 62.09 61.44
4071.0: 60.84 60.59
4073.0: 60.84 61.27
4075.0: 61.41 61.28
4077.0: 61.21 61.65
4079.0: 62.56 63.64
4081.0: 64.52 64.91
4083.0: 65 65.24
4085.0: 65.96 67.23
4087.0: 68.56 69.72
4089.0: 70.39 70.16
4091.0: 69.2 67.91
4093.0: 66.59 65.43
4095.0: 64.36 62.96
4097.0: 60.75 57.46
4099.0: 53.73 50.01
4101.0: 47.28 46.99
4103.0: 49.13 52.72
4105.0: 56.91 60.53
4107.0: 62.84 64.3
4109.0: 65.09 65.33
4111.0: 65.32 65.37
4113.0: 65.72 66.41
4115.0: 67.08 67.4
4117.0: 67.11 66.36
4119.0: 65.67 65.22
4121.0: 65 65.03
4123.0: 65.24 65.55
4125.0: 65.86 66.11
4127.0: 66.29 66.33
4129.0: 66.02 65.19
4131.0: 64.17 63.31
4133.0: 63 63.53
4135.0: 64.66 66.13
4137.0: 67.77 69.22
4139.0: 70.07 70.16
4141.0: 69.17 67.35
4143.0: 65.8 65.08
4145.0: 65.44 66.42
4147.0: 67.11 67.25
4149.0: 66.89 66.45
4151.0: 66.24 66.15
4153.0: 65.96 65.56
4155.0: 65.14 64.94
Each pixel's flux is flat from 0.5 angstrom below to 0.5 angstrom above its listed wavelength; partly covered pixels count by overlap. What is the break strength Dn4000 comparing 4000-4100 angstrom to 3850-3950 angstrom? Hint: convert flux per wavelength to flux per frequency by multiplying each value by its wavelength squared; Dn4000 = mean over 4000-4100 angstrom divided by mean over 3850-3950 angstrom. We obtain 1.44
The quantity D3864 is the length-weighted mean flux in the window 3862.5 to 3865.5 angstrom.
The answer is 58.4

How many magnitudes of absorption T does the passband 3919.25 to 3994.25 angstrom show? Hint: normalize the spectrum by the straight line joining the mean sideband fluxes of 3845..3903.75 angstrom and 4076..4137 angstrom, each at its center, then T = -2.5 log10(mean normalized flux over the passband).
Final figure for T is 0.28 mag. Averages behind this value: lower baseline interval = 52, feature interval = 43.3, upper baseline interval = 63.6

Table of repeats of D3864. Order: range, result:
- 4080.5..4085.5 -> 65.1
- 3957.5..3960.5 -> 50.9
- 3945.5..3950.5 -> 51.8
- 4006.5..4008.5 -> 61.2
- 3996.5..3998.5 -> 63.5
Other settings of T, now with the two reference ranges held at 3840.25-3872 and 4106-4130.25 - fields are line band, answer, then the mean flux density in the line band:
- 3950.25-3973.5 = 0.456 mag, 38.9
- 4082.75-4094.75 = -0.053 mag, 67.6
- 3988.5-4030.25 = -0.043 mag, 63.6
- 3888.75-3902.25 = 0.158 mag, 48.9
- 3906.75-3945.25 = 0.356 mag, 41.6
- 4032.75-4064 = 0.001 mag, 62.7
